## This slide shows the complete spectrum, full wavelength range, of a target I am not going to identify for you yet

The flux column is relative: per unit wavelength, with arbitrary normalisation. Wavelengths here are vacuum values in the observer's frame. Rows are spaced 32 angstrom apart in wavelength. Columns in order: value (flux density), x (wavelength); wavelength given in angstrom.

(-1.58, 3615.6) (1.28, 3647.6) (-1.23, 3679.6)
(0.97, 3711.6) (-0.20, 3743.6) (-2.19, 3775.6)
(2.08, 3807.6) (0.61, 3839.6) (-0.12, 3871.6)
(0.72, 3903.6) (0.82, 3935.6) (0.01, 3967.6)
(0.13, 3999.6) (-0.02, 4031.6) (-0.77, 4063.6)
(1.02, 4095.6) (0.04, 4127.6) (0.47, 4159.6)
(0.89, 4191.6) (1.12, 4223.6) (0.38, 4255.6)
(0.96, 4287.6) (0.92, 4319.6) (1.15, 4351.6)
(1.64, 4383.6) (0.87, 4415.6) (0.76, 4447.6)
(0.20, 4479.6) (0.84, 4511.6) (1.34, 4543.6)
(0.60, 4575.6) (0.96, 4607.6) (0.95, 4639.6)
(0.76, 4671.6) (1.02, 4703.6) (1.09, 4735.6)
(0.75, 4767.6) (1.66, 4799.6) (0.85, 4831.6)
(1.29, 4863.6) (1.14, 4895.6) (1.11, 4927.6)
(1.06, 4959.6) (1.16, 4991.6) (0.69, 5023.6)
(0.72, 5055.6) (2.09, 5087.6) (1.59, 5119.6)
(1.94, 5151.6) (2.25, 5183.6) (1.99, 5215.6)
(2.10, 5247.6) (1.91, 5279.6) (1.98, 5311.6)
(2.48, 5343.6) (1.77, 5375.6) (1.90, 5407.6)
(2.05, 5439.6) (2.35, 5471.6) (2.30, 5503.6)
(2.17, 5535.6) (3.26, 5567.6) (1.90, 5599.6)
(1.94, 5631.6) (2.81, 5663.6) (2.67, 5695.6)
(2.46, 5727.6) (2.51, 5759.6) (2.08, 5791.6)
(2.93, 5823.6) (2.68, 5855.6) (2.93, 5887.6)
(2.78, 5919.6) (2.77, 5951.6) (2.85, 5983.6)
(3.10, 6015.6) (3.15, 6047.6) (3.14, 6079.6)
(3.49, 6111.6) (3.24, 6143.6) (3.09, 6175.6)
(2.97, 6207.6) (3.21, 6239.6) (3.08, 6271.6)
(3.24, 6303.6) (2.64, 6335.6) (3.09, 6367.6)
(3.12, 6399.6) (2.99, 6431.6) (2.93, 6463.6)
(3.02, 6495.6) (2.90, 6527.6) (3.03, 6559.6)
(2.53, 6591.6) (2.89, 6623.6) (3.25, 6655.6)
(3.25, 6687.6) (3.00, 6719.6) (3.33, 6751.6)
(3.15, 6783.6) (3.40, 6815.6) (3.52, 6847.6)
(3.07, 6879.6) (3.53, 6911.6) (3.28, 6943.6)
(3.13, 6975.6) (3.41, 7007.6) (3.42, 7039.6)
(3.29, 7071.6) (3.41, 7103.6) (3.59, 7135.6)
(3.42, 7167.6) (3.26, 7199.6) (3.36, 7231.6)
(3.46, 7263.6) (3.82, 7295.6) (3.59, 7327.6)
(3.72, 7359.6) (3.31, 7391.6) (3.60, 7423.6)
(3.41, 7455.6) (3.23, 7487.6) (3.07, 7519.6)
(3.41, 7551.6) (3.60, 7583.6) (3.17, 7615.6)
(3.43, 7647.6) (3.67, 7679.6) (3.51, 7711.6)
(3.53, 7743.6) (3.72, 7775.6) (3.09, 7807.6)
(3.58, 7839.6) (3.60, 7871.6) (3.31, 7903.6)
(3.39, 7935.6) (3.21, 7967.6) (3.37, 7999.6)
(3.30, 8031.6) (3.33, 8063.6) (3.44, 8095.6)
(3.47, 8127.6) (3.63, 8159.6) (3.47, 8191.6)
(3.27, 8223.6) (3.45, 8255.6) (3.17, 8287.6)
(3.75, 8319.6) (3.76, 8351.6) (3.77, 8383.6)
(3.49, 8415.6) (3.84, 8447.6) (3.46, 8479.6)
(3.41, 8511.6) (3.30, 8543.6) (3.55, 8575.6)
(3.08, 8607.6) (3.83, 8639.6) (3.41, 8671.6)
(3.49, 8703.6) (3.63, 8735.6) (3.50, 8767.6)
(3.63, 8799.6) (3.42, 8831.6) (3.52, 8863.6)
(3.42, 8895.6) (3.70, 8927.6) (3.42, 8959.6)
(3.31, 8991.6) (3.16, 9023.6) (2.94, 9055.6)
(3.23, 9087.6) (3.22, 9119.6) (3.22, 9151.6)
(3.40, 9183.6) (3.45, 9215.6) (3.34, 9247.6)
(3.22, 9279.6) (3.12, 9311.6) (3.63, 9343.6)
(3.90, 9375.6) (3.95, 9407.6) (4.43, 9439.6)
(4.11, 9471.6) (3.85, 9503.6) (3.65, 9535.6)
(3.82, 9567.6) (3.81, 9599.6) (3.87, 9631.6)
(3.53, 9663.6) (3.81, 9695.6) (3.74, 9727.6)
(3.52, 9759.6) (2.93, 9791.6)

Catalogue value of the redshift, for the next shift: 0.274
